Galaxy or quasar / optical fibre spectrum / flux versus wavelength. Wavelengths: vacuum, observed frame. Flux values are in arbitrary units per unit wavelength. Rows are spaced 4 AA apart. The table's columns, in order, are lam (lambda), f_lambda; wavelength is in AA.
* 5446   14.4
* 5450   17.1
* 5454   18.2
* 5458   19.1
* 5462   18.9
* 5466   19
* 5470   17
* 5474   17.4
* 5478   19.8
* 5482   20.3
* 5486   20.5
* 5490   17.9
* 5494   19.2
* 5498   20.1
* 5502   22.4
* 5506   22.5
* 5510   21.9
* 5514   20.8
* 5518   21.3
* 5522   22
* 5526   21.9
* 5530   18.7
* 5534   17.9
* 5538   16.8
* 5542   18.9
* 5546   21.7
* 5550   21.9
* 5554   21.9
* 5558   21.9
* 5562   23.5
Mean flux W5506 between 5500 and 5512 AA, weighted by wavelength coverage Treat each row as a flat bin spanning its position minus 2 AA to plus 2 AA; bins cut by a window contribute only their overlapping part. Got 22.3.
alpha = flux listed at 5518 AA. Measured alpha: 21.3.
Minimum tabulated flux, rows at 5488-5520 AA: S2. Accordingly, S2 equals 17.9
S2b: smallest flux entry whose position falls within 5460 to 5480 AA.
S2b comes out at 17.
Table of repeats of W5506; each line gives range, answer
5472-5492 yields 19.2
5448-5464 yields 18.3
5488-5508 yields 20.4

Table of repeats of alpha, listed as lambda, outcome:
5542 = 18.9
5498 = 20.1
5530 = 18.7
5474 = 17.4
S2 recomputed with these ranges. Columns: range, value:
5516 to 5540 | 16.8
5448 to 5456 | 17.1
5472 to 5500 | 17.4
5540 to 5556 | 18.9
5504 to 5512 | 21.9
